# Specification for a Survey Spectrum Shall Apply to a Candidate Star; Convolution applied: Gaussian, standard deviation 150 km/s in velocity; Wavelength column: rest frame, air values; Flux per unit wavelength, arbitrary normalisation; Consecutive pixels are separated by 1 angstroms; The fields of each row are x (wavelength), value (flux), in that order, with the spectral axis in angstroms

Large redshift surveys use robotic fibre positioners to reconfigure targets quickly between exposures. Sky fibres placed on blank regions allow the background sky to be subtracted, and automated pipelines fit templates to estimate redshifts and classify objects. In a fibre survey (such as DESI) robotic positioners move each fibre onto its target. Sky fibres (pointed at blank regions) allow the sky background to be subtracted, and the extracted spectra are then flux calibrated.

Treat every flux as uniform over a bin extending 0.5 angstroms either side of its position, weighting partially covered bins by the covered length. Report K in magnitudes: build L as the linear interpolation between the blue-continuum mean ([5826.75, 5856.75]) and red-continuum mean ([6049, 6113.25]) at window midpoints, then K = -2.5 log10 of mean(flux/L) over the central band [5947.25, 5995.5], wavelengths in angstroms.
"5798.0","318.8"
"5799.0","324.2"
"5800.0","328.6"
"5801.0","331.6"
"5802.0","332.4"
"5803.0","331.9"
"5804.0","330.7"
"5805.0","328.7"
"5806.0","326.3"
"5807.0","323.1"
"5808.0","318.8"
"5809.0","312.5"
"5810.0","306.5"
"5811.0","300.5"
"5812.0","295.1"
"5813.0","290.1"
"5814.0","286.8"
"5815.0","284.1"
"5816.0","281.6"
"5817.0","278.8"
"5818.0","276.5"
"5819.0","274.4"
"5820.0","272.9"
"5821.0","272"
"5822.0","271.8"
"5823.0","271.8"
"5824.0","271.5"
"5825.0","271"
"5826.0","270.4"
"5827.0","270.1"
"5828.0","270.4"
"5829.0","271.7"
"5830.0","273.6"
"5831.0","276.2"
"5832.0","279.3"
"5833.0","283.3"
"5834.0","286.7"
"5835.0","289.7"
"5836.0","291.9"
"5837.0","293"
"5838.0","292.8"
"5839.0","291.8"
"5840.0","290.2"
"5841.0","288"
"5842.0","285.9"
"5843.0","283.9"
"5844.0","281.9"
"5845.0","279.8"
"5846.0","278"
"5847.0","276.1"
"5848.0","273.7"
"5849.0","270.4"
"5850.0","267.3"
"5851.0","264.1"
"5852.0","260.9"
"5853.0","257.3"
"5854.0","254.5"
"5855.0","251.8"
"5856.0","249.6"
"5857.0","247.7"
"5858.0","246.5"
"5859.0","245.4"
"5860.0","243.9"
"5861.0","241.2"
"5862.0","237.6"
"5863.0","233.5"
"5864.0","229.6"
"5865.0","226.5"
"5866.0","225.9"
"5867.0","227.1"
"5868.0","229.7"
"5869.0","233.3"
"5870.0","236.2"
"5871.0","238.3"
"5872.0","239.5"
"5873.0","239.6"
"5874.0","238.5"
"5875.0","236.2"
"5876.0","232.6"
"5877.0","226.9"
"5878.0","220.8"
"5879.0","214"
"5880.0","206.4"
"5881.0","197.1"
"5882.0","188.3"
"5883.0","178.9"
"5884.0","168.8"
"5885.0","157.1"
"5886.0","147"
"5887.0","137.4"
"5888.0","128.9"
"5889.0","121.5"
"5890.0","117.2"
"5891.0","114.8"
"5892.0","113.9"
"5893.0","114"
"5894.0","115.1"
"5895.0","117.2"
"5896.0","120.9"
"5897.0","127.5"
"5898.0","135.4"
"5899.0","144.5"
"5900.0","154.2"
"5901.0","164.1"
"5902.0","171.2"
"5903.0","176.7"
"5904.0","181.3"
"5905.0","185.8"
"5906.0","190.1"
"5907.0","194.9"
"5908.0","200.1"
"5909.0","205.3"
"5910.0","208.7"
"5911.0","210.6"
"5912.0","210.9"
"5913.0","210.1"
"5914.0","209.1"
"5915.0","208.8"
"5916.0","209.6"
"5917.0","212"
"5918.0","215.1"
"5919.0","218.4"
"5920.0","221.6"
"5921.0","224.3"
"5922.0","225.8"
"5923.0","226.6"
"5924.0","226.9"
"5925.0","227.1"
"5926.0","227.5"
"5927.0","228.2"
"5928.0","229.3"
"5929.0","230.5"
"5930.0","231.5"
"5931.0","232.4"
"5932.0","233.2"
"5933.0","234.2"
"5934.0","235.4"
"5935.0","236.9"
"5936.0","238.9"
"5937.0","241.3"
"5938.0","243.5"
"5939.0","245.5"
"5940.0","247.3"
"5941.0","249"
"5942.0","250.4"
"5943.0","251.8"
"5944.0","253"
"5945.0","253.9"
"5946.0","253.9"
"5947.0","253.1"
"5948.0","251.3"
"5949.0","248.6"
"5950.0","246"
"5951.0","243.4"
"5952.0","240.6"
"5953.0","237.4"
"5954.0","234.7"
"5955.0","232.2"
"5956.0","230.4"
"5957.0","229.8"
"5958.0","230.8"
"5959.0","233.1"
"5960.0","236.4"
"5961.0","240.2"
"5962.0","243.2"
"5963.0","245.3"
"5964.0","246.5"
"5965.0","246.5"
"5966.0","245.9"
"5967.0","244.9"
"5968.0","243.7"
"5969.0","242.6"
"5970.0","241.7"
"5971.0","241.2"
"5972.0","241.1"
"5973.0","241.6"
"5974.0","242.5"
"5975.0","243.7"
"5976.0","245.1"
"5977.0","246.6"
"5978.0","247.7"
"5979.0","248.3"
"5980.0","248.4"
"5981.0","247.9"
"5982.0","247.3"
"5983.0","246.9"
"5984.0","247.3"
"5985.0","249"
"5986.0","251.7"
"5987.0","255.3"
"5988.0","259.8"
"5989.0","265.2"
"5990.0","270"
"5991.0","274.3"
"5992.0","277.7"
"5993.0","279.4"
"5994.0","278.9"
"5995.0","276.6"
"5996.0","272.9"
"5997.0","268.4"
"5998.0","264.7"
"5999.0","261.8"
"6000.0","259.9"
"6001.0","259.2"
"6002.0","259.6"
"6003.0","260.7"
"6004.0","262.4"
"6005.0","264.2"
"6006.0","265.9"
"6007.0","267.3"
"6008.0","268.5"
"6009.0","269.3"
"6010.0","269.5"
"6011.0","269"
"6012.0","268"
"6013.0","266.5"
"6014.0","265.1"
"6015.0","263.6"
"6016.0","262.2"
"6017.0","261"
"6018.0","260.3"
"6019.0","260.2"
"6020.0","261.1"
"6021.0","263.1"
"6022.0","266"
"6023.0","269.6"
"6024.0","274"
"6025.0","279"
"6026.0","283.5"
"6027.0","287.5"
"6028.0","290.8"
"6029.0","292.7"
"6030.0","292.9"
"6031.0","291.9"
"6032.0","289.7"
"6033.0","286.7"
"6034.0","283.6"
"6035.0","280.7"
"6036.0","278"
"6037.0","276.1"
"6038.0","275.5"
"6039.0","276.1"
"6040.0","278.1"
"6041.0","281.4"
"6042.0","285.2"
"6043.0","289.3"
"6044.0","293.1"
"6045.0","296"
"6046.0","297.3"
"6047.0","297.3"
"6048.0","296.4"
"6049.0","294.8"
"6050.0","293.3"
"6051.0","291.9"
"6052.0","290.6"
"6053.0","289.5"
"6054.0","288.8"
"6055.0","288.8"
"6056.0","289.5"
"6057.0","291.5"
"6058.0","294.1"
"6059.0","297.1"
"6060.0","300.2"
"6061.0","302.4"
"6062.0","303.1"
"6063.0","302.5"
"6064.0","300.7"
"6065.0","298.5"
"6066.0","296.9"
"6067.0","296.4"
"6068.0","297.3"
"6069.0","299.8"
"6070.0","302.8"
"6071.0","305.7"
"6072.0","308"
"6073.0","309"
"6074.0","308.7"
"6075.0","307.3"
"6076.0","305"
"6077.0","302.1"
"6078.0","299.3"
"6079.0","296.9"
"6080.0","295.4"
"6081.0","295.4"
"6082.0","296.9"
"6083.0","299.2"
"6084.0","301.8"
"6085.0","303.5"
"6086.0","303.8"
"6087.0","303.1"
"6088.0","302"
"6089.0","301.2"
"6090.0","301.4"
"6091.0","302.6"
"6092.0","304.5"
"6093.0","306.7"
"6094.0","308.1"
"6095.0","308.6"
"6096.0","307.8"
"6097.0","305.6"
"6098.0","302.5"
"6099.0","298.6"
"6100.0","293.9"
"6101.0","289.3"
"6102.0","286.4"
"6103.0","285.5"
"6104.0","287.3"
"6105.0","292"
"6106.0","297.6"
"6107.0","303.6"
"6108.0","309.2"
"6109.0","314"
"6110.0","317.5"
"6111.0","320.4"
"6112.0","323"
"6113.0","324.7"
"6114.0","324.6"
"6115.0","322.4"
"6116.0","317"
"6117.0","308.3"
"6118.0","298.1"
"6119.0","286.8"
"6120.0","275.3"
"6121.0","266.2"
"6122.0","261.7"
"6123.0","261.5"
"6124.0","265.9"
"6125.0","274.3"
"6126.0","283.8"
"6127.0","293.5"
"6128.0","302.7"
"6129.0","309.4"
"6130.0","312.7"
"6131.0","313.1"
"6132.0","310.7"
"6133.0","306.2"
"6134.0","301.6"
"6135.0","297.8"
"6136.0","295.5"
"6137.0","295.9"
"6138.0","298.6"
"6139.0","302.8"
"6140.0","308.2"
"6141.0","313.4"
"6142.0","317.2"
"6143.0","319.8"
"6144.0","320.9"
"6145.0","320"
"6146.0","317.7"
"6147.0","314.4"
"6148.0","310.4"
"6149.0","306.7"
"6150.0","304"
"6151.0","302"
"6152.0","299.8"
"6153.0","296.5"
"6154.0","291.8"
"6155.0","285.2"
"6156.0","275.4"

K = 0.167 mag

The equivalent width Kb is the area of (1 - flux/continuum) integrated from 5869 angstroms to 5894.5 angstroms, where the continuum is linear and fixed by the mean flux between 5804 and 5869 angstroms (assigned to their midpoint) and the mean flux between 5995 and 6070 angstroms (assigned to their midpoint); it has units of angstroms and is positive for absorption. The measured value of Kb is 8.62 angstroms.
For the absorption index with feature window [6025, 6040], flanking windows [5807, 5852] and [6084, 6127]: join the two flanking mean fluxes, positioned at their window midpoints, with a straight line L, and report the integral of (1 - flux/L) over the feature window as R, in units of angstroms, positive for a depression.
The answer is 0.5 angstroms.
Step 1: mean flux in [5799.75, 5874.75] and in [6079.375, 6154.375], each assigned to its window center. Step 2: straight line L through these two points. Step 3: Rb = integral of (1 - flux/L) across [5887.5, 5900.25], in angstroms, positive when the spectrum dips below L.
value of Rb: 7.08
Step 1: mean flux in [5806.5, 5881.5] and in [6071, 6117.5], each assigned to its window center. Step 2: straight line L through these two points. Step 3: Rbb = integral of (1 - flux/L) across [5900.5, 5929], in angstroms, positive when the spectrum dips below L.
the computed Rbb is 7.0 angstroms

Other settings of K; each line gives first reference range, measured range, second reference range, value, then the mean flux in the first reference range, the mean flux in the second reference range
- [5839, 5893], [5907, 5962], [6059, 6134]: 0.08 mag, 226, 300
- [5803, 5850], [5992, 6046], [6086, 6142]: 0.08 mag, 287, 300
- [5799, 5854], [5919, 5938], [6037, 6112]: 0.26 mag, 288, 298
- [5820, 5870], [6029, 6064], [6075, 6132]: 0.01 mag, 265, 300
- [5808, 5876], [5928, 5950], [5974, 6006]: 0.08 mag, 267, 259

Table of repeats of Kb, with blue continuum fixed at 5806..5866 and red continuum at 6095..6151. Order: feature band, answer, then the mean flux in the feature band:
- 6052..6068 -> -0.01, 296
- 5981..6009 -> 2.53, 263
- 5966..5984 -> 2.67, 245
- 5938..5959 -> 3.03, 244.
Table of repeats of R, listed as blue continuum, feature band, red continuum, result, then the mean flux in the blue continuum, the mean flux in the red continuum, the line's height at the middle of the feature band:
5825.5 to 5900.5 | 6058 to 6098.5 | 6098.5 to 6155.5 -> -2.1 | 226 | 301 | 287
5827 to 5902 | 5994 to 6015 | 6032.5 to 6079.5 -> 0.7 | 224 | 294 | 275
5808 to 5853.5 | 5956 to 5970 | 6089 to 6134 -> 2.4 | 281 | 300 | 290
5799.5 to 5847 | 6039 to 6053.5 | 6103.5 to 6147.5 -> 0.4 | 291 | 302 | 300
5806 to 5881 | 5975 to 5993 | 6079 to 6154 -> 1.8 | 265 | 302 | 284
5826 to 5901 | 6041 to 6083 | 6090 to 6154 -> -1.9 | 225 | 302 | 284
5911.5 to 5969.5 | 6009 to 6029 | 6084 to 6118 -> 0.0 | 235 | 305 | 269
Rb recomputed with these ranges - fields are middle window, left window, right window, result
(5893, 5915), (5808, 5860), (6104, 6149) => 8.60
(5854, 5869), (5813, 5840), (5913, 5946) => 1.40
